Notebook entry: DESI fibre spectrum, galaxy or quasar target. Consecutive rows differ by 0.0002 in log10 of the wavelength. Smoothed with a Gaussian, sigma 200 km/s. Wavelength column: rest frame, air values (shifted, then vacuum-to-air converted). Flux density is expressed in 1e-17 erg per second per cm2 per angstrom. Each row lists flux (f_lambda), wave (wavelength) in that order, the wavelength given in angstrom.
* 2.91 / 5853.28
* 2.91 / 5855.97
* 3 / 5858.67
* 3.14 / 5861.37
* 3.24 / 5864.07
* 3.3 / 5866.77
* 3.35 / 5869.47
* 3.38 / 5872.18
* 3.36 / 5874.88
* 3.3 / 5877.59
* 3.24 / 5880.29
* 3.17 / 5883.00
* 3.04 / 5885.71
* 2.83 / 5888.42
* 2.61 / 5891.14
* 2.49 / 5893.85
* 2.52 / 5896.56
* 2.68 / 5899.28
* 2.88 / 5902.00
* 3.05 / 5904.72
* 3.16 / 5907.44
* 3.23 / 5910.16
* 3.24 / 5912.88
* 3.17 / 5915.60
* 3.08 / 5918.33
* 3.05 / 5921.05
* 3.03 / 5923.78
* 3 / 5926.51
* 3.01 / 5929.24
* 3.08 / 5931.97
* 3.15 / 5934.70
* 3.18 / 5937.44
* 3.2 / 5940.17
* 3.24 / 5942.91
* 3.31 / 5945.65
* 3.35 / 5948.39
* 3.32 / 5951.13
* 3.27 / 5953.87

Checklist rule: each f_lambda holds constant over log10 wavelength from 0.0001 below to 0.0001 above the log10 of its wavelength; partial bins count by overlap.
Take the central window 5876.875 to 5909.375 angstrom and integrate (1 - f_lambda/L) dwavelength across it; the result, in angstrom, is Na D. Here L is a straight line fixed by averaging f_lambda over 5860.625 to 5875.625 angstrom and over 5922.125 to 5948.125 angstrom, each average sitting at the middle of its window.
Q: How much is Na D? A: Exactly 3.29 angstrom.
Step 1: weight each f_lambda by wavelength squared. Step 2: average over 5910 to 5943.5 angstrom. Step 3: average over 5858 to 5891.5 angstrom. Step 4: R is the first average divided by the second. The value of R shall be 1.00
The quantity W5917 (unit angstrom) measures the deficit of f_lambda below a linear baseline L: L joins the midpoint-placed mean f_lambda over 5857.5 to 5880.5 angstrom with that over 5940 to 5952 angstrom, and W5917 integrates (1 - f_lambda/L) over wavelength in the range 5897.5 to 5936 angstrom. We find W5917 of 2.65 angstrom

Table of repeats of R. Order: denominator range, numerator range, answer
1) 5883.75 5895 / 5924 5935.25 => 1.12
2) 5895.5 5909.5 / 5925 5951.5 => 1.12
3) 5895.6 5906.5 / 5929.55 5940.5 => 1.13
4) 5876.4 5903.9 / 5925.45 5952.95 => 1.13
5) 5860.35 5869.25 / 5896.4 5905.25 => 0.87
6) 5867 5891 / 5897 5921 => 0.97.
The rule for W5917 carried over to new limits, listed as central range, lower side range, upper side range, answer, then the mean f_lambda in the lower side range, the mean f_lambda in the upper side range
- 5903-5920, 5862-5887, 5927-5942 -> 0.14 angstrom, 3.26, 3.12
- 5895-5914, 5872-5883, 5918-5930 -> 1.11 angstrom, 3.3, 3.03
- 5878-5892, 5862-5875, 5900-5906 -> 0.54 angstrom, 3.31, 2.93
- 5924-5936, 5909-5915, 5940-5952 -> 0.75 angstrom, 3.23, 3.29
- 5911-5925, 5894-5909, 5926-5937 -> -0.73 angstrom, 2.83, 3.07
